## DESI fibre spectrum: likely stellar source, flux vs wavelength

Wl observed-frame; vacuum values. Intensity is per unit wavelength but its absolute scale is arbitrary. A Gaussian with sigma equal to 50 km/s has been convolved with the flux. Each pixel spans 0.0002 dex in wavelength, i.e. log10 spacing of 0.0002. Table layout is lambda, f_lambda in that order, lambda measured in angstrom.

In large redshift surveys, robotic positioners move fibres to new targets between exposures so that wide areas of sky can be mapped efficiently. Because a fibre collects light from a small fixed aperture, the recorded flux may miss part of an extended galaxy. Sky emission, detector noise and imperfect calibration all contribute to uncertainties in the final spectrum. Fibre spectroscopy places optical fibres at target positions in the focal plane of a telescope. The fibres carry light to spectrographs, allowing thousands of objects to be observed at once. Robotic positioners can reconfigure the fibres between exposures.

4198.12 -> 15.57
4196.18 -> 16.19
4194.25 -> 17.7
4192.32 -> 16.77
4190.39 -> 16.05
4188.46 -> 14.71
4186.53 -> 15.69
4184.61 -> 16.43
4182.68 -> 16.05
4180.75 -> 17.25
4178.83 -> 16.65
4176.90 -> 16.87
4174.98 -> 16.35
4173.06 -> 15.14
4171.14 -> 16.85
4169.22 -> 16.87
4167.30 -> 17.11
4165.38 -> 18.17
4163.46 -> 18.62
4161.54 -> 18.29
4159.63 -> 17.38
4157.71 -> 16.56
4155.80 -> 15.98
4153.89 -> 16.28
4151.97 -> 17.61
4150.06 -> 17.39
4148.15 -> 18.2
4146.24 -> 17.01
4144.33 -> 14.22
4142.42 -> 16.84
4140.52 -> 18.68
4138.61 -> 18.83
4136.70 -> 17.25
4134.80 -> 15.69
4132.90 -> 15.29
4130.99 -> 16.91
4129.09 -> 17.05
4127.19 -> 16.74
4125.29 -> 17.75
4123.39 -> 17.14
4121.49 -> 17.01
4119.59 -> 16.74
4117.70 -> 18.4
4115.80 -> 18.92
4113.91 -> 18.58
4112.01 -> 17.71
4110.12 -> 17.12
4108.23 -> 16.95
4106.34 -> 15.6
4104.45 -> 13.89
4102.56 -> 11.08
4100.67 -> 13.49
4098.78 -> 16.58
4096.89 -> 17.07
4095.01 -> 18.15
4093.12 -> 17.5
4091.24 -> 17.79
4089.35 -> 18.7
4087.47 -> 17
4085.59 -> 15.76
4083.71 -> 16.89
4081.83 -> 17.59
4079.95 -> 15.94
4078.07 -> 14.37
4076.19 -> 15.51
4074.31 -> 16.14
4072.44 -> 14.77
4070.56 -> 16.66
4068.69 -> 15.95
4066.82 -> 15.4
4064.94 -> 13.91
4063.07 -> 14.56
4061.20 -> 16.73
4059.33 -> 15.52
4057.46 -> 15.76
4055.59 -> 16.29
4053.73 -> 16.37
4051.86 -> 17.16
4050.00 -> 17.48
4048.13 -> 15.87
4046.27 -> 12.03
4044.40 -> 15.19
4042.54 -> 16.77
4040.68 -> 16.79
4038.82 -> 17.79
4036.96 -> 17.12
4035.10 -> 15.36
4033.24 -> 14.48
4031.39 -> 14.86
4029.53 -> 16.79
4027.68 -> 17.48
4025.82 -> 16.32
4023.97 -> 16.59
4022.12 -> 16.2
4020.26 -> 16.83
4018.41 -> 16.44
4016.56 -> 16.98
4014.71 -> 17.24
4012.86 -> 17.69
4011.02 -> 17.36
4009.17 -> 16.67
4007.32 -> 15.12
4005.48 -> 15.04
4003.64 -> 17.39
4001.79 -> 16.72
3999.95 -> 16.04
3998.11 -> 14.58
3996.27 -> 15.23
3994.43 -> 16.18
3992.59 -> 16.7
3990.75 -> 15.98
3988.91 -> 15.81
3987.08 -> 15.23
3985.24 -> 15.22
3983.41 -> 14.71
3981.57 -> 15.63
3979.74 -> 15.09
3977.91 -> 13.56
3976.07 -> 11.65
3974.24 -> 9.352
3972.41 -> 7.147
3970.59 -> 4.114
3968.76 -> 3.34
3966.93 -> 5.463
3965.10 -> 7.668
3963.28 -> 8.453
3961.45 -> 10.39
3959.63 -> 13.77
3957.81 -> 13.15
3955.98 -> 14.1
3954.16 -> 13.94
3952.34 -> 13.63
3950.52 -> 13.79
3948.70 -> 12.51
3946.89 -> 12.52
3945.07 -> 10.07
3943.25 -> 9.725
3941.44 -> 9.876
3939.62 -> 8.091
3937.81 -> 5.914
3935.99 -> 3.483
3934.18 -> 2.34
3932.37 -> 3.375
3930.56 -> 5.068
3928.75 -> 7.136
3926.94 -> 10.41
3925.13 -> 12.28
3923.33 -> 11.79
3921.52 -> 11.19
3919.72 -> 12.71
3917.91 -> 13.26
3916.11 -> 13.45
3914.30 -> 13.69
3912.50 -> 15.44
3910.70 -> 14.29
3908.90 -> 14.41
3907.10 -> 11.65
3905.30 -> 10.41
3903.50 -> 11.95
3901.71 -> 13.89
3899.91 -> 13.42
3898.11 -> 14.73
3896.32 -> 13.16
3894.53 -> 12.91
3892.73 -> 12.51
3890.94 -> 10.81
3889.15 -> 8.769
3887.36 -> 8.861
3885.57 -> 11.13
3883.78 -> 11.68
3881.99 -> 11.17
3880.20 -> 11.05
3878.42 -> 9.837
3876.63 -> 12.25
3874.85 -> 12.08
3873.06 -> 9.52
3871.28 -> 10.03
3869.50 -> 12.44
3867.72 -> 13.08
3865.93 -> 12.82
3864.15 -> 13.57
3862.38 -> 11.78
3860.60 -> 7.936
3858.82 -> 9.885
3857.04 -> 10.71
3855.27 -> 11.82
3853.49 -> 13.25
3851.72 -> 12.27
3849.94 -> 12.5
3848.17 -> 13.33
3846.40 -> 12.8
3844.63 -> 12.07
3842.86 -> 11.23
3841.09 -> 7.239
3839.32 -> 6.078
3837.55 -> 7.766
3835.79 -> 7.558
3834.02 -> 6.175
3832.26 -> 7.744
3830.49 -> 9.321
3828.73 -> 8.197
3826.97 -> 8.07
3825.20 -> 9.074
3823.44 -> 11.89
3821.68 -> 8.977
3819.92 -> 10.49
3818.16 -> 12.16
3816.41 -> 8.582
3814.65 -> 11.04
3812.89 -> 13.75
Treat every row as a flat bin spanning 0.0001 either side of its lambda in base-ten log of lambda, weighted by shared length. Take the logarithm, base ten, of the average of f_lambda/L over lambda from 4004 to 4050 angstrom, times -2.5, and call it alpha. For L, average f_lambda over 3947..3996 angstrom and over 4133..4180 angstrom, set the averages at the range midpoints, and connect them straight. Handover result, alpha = -0.190 mag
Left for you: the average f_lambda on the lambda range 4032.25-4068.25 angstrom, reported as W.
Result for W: 15.8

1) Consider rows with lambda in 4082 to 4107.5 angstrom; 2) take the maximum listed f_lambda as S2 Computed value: 18.7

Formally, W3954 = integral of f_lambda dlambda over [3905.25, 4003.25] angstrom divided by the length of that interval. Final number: 11.6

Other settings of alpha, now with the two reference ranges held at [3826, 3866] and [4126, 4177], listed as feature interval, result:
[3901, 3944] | 0.15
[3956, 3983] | 0.26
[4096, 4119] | -0.02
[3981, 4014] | -0.18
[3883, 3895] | 0.02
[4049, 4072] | -0.07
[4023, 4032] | -0.16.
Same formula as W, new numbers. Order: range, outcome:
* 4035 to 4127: 16.3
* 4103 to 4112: 15.8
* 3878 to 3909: 11.8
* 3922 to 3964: 9.84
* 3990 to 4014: 16.2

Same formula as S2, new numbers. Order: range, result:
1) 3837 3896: 13.57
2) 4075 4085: 17.59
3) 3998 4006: 17.39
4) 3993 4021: 17.69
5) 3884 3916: 15.44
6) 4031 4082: 17.79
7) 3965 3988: 15.63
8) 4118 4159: 18.83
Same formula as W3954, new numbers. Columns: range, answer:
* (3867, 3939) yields 10.9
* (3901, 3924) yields 12.9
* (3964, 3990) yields 11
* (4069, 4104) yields 16.1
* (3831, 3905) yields 11.1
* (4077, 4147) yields 16.7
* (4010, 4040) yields 16.6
